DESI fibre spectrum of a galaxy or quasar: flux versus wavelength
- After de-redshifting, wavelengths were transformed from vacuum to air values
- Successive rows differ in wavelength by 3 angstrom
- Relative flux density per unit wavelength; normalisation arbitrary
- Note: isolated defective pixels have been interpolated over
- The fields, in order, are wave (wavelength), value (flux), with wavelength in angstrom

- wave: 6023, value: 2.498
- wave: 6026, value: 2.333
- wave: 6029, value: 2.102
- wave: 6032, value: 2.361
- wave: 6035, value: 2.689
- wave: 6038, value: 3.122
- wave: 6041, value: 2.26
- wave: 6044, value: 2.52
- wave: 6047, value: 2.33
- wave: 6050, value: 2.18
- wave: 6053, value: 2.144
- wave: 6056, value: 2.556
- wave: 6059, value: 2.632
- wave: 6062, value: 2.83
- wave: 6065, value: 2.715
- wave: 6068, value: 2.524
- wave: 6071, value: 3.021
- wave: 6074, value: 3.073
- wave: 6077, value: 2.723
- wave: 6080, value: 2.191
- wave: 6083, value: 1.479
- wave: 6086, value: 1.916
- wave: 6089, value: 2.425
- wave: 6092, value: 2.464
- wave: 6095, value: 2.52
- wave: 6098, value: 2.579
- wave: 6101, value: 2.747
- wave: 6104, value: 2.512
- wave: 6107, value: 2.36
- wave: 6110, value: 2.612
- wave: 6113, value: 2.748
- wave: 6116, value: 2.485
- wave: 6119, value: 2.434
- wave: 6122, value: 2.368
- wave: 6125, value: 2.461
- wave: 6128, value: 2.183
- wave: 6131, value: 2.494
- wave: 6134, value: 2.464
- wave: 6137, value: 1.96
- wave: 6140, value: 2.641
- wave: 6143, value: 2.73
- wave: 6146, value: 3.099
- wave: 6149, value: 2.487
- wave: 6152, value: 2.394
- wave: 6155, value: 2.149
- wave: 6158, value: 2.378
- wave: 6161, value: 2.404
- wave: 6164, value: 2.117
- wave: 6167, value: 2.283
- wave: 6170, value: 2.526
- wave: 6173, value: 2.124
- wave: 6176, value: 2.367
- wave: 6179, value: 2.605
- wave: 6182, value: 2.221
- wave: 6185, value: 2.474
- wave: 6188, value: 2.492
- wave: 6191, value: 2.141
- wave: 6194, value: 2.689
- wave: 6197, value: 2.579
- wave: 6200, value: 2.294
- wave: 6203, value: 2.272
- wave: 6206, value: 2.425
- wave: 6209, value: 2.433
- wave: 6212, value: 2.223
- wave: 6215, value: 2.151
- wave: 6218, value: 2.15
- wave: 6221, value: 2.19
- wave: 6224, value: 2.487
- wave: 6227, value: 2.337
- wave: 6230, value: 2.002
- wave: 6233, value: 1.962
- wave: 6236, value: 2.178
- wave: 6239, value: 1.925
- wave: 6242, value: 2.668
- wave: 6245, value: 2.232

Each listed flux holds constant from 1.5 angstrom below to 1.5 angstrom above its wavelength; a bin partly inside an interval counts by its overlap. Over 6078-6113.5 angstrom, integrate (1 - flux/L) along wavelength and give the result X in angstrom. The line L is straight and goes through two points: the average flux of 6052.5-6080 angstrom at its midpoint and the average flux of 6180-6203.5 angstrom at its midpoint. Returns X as 3.3 angstrom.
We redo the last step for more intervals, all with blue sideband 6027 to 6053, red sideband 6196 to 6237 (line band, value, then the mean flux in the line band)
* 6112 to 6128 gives -0.8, 2.46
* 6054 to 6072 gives -2.1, 2.69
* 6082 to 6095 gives 1.3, 2.15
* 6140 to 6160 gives -1.9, 2.54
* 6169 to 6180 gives -0.4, 2.39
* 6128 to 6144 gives -0.6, 2.42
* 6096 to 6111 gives -1.2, 2.56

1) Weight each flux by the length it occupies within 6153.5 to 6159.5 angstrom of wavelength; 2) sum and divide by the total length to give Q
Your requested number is 2.26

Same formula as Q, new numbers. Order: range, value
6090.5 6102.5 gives 2.58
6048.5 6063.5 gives 2.47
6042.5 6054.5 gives 2.29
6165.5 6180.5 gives 2.38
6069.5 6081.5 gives 2.75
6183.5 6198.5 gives 2.48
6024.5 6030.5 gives 2.22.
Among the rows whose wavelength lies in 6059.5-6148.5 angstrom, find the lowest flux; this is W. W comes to 1.479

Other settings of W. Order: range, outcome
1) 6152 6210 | 2.117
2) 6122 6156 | 1.96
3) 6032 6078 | 2.144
